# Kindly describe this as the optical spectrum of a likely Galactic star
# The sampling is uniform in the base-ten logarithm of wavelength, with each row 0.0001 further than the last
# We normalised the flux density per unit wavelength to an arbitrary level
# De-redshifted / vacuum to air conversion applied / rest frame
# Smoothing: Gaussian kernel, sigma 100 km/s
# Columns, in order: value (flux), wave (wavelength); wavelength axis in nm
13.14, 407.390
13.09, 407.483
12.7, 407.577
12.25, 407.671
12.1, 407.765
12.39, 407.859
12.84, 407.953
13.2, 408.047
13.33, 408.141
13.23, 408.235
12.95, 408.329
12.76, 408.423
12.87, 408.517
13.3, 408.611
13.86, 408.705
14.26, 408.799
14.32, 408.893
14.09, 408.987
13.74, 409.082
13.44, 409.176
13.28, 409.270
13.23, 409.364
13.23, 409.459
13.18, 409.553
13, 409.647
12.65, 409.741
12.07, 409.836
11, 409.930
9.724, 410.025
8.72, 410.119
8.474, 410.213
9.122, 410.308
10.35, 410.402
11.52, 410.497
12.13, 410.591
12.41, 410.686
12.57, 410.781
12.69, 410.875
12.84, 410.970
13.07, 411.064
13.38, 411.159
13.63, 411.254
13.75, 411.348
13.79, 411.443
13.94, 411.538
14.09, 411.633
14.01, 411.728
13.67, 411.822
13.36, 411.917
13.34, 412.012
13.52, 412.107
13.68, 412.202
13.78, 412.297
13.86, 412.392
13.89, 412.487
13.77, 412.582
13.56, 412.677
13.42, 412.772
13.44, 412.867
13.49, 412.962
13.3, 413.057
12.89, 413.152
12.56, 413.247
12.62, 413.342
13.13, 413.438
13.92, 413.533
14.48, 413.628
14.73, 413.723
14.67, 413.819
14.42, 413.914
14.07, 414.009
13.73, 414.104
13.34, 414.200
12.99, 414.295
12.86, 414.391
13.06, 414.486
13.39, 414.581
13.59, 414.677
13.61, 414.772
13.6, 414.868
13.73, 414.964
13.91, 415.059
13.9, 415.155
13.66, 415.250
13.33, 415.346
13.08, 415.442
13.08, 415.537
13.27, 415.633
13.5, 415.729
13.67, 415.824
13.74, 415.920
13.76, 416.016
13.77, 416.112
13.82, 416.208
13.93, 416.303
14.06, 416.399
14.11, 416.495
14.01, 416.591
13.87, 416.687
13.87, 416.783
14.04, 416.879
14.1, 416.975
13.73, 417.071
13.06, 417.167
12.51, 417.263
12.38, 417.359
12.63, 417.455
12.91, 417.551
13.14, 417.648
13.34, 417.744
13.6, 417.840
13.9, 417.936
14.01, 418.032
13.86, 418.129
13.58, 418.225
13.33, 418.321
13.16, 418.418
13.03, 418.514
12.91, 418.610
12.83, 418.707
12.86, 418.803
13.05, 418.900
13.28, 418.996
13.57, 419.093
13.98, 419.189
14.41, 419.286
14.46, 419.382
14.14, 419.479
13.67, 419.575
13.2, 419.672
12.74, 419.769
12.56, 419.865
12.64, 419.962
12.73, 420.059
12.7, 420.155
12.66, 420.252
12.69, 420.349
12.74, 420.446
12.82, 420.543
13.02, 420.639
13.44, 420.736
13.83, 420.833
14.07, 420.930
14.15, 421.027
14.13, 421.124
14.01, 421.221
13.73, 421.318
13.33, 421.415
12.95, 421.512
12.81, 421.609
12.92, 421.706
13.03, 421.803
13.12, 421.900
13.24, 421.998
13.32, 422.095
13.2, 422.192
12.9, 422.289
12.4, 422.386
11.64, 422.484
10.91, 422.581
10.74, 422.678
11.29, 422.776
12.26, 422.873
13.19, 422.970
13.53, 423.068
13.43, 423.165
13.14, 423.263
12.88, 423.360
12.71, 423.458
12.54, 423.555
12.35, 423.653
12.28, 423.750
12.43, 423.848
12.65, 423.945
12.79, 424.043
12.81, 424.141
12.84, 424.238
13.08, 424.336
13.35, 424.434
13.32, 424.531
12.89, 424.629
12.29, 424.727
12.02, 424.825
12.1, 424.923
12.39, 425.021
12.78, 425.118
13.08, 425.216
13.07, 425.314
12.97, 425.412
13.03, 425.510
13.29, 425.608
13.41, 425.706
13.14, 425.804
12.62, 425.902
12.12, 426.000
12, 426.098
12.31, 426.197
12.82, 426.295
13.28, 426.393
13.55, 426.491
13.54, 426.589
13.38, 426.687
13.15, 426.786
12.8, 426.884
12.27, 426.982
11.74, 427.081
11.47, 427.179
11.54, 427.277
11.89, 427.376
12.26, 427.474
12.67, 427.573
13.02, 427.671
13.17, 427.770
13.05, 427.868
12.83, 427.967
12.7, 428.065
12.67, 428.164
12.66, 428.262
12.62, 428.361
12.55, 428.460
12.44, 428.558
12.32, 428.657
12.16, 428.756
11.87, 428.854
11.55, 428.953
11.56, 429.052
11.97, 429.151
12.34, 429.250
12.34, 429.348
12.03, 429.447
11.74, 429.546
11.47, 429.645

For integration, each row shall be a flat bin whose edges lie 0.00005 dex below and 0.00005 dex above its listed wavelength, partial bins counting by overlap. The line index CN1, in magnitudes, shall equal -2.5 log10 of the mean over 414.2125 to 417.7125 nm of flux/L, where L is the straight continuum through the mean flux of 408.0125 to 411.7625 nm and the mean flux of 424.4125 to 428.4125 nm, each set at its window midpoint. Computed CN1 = -0.07 mag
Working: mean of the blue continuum 12.7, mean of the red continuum 12.7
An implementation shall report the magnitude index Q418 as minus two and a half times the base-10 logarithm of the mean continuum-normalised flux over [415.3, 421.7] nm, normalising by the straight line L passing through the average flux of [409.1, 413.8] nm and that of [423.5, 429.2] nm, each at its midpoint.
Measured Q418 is -0.06 mag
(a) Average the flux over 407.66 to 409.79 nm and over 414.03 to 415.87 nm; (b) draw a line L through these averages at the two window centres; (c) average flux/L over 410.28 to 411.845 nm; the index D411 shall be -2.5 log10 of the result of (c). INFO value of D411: 0.04 mag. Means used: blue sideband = 13.2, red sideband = 13.4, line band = 12.8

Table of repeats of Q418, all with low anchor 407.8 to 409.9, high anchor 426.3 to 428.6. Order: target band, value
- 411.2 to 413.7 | -0.039 mag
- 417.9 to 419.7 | -0.051 mag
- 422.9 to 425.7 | -0.006 mag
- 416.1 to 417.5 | -0.050 mag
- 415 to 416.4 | -0.050 mag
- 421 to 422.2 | -0.044 mag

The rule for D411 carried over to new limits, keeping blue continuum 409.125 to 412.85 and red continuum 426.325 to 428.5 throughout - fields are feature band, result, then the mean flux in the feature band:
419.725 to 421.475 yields -0.05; 13.2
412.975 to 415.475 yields -0.07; 13.6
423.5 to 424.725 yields -0.01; 12.8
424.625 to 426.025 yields -0.01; 12.8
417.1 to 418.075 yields -0.04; 13.2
